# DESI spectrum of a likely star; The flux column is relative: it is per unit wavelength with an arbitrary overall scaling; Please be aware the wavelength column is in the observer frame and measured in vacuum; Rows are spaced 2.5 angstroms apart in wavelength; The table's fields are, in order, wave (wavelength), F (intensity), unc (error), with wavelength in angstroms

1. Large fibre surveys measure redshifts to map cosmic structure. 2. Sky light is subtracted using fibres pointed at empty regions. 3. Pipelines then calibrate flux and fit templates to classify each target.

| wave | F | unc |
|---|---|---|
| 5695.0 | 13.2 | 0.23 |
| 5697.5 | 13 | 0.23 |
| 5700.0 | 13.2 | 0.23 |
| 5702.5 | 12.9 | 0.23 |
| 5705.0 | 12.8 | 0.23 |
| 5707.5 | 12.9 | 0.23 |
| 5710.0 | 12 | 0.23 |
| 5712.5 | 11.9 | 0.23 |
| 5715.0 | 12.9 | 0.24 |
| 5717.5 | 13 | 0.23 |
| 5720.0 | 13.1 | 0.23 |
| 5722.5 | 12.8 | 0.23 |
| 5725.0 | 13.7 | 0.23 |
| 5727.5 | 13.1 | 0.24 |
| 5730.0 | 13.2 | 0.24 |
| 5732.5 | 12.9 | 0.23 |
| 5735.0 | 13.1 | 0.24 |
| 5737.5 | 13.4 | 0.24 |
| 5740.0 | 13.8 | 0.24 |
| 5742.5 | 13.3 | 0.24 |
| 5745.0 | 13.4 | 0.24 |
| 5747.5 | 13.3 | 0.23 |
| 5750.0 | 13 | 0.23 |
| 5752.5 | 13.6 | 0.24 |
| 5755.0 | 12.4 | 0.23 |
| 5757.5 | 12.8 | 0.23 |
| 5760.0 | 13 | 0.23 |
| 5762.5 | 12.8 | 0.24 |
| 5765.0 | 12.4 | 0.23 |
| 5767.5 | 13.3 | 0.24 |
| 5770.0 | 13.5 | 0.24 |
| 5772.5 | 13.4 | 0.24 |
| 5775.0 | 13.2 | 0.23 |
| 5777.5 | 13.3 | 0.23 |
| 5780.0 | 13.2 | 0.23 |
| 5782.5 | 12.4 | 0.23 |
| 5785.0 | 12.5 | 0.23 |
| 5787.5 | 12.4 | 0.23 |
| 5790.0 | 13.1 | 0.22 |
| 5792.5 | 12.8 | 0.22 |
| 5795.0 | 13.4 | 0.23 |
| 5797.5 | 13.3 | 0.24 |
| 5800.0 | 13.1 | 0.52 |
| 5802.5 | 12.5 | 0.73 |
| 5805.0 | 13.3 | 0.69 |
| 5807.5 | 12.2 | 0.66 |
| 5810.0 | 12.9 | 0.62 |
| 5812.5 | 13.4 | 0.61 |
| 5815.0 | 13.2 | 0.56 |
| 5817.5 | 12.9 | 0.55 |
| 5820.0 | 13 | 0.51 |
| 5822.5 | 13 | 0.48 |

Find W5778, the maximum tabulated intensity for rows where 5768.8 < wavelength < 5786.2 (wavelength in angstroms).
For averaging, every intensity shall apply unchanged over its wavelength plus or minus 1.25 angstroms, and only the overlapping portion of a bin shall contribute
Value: 13.5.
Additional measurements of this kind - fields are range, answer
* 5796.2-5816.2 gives 13.4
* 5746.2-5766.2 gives 13.6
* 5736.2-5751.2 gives 13.8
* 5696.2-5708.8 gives 13.2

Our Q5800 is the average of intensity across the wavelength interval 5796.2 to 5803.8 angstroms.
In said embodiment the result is 13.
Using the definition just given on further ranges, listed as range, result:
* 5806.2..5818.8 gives 12.9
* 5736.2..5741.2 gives 13.6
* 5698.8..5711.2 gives 12.8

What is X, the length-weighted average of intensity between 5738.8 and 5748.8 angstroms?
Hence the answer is 13.4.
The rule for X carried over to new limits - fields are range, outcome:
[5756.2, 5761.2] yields 12.9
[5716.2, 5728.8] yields 13.1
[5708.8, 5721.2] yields 12.6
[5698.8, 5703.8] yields 13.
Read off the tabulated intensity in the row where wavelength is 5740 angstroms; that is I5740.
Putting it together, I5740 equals 13.8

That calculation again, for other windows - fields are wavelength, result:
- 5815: 13.2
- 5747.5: 13.3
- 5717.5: 13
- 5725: 13.7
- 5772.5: 13.4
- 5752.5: 13.6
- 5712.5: 11.9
